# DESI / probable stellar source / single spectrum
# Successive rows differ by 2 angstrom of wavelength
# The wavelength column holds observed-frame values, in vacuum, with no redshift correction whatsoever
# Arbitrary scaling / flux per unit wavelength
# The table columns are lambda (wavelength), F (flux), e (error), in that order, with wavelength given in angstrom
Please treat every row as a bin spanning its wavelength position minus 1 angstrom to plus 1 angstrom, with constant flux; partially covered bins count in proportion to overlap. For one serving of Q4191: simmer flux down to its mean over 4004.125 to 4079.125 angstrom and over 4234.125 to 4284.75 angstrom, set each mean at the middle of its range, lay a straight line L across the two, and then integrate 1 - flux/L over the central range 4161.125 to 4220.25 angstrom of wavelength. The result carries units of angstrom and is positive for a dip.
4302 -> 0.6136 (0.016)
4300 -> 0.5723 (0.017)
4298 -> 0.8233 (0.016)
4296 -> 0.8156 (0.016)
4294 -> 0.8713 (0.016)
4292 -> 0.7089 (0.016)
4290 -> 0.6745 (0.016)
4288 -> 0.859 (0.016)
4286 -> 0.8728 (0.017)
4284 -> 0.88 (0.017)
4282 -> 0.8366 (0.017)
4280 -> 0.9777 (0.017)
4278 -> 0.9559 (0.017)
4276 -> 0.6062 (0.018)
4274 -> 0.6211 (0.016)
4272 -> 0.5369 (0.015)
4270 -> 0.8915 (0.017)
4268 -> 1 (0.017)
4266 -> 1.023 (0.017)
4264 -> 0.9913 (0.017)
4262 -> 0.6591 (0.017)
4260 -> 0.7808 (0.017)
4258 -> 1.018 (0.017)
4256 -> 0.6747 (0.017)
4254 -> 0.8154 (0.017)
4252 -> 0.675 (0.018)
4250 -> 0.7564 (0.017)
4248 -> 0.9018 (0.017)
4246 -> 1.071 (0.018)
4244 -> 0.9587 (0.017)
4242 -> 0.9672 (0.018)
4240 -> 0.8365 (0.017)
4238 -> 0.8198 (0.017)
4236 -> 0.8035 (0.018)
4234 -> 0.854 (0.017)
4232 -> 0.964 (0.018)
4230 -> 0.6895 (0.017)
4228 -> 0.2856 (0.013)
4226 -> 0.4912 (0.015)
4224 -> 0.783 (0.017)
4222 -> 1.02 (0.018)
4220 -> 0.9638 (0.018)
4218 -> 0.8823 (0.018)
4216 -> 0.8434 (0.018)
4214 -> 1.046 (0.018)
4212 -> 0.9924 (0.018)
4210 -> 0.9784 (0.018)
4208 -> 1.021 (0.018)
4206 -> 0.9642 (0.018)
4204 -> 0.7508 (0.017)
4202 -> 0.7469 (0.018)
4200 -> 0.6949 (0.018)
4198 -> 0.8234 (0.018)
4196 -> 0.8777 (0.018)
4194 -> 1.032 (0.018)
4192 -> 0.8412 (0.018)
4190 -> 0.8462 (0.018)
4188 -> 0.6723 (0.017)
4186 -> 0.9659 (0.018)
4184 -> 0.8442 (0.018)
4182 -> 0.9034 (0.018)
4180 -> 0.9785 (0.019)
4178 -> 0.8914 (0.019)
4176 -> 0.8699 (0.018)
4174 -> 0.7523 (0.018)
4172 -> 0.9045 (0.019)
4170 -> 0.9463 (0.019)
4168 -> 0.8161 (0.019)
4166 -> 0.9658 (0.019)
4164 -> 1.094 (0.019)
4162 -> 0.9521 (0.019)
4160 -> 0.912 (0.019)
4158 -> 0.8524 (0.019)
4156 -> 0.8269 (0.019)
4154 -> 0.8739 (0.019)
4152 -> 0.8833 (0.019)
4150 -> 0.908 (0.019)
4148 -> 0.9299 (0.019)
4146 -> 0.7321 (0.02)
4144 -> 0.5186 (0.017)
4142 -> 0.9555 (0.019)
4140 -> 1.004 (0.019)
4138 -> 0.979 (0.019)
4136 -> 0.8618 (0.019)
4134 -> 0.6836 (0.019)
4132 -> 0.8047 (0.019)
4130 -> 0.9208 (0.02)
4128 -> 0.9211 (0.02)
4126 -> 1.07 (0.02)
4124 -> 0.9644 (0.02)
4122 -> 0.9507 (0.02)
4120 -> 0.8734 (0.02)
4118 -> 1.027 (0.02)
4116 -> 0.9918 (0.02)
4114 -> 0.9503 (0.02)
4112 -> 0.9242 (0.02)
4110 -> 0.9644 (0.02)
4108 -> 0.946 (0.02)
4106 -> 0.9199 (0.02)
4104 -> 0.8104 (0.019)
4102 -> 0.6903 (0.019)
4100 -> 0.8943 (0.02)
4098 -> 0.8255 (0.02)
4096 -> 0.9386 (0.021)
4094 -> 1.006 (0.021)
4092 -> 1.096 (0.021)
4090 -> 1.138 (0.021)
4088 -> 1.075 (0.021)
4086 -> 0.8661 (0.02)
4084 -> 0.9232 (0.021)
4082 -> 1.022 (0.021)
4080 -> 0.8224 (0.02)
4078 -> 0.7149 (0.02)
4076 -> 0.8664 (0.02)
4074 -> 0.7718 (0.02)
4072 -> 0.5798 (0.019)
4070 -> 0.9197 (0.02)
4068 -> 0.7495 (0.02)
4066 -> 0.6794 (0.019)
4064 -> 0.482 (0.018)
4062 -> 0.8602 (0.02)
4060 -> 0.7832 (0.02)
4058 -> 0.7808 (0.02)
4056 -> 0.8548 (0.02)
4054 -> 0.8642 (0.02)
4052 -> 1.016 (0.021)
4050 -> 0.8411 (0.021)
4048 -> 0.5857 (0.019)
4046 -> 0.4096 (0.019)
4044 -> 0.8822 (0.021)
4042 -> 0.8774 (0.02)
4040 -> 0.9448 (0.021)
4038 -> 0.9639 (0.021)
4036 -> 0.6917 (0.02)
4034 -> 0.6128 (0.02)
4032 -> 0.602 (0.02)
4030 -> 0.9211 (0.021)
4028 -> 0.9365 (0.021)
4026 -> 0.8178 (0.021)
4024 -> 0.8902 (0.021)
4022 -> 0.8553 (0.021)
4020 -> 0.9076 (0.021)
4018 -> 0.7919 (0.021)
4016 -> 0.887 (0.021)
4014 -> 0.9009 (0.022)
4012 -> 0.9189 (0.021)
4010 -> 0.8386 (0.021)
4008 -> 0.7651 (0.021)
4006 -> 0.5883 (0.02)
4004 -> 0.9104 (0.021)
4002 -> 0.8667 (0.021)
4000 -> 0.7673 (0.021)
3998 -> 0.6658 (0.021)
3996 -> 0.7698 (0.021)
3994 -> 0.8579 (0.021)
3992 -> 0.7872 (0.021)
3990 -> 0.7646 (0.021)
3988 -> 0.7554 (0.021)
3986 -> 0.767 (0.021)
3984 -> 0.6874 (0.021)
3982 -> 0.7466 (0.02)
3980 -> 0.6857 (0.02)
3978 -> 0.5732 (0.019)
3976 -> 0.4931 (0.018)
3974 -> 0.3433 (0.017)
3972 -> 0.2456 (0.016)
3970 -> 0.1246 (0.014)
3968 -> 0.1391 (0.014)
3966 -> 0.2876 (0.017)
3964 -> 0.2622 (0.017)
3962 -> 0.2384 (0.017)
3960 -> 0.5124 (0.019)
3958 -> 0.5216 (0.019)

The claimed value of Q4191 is -4.80 angstrom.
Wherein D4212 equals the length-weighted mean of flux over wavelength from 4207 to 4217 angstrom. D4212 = 0.976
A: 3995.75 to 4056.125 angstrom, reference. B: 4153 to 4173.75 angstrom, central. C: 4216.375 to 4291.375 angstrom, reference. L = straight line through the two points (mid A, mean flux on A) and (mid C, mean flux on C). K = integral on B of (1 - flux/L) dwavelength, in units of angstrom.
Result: -2.3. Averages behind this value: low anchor 0.811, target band 0.909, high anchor 0.821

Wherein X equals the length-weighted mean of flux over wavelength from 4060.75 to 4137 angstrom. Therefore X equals 0.881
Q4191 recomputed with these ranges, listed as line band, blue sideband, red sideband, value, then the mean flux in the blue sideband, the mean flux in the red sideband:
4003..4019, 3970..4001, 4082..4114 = -2.6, 0.643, 0.938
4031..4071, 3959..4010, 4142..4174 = -4.1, 0.589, 0.873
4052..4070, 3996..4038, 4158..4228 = 1.0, 0.81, 0.875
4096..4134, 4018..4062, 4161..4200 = -2.5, 0.812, 0.888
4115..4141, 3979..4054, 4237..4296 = -3.6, 0.798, 0.836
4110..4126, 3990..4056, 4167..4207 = -2.4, 0.81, 0.856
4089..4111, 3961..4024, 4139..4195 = -3.8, 0.655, 0.881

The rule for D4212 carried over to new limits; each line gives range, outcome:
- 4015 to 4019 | 0.839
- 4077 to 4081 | 0.769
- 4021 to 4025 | 0.873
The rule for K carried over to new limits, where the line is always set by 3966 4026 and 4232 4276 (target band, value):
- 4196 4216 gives -1.9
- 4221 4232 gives 1.9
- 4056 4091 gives -4.2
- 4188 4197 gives -0.8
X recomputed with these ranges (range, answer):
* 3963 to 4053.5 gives 0.711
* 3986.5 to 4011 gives 0.778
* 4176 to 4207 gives 0.856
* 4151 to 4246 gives 0.868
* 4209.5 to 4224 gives 0.948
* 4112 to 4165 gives 0.902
